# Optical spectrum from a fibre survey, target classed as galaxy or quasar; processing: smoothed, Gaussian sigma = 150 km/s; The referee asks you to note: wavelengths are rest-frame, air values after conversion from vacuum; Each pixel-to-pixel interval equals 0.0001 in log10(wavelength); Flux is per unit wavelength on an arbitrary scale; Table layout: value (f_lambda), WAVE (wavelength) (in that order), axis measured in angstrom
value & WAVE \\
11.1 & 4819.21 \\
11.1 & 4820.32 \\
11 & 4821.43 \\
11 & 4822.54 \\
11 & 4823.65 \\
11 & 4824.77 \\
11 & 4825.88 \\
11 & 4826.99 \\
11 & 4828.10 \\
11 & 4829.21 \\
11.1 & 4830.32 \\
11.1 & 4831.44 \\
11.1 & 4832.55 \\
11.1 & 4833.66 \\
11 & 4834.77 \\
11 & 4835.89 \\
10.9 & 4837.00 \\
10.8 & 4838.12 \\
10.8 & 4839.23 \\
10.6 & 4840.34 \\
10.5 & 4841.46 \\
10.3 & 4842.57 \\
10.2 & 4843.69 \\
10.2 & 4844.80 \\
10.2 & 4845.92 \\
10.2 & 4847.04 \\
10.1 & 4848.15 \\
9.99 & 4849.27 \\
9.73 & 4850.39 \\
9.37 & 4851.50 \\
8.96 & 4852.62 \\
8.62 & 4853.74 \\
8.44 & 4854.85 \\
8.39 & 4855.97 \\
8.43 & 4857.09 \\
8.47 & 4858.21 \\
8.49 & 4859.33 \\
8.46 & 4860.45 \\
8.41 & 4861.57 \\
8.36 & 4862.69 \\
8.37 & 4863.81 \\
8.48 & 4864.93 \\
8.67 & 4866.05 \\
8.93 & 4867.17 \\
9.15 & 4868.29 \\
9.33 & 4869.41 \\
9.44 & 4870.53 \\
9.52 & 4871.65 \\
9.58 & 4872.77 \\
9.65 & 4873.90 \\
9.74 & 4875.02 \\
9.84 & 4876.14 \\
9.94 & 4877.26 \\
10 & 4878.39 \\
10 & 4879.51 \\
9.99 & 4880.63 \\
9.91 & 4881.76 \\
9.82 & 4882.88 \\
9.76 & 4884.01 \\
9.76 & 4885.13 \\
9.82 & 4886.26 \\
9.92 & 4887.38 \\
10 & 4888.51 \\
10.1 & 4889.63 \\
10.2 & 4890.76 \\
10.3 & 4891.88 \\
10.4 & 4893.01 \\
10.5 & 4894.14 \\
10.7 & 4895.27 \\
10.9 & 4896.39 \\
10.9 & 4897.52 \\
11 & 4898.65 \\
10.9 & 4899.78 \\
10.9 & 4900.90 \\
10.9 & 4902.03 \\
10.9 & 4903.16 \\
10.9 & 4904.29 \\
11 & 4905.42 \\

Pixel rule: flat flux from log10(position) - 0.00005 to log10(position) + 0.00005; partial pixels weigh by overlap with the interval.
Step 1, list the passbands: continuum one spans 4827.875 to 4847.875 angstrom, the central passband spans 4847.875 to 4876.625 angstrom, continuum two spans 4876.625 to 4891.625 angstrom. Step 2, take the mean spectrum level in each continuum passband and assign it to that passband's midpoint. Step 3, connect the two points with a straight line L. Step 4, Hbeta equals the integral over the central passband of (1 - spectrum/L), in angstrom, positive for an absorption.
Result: 3.6 angstrom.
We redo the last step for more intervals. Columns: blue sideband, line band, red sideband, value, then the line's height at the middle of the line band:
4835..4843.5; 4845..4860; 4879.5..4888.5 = 1.79 angstrom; 10.4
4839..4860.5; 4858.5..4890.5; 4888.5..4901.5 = 2.25 angstrom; 10.1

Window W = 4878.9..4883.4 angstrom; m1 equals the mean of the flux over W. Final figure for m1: 9.94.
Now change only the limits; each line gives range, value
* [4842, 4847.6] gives 10.2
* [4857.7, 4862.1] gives 8.45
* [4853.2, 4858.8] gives 8.47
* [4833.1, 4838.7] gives 11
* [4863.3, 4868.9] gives 8.73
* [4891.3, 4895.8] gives 10.5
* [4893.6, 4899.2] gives 10.8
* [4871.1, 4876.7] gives 9.67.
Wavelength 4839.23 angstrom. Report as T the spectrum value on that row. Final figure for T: 10.8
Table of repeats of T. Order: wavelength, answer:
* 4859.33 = 8.49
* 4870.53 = 9.44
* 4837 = 10.9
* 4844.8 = 10.2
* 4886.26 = 9.82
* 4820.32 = 11.1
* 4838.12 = 10.8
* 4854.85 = 8.44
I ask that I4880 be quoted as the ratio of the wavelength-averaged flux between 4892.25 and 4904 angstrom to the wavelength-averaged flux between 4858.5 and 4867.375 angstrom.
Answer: 1.27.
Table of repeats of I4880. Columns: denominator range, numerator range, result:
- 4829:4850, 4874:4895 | 0.94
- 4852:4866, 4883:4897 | 1.20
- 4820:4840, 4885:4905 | 0.96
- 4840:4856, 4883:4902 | 1.06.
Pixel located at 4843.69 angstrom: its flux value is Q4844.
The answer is 10.2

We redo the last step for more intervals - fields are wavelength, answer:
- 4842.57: 10.3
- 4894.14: 10.5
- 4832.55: 11.1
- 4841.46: 10.5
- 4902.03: 10.9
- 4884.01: 9.76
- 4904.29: 10.9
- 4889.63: 10.1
